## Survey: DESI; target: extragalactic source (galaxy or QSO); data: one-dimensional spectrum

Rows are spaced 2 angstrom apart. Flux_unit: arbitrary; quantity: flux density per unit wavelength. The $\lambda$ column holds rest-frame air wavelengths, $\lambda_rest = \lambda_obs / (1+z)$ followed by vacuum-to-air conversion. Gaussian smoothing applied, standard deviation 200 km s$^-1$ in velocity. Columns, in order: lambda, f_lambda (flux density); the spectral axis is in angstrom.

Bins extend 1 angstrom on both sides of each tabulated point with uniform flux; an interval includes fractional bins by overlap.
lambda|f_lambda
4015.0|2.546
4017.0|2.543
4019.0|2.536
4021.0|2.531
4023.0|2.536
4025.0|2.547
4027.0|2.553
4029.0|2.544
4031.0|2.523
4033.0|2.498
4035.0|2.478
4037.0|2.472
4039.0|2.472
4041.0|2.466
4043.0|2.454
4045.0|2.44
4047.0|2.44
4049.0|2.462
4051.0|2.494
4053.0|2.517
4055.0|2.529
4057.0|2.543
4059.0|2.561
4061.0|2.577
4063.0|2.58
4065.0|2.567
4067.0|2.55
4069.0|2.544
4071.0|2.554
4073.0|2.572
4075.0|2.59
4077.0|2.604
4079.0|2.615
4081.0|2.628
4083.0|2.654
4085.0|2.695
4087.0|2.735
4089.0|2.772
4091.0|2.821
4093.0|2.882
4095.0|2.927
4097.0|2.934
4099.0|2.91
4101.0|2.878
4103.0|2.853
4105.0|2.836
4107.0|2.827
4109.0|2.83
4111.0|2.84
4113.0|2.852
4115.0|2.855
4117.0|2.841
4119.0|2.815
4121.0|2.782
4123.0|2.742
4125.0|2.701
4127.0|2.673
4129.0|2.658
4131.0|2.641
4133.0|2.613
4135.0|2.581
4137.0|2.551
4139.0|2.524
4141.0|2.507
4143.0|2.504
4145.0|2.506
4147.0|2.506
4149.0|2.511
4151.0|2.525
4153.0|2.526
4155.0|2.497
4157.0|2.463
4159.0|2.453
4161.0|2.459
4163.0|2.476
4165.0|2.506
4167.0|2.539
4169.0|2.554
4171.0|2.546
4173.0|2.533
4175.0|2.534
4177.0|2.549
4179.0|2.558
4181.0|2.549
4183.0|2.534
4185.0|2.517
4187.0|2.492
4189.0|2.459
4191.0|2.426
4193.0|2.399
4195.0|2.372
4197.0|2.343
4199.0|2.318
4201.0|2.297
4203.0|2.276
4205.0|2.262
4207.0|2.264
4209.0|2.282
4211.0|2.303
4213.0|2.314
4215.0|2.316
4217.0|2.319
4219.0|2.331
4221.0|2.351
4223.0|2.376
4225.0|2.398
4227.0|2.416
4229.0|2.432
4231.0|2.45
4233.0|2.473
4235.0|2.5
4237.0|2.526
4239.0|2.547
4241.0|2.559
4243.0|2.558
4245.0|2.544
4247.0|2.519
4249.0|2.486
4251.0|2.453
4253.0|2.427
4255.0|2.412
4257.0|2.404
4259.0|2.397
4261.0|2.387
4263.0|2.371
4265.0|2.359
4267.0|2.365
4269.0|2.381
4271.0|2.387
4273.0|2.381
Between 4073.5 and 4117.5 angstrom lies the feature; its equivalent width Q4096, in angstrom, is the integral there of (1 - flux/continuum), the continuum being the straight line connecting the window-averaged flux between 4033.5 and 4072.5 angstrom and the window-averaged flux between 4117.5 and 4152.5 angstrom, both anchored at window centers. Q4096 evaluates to -3.84 angstrom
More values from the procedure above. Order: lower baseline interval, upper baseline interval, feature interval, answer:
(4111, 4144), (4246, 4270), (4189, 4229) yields 2.8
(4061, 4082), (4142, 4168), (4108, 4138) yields -2.4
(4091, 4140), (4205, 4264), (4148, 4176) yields 1.3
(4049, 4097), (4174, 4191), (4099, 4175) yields -2.1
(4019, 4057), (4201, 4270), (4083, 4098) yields -2.1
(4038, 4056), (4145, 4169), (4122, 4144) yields -1.0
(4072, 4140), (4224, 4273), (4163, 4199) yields 1.4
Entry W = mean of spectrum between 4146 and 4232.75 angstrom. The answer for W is 2.43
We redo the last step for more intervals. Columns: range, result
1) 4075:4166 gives 2.68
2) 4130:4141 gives 2.58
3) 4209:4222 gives 2.32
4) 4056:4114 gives 2.71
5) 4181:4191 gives 2.5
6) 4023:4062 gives 2.5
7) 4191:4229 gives 2.34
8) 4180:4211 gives 2.38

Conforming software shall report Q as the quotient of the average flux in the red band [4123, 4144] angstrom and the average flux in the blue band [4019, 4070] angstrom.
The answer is 1.03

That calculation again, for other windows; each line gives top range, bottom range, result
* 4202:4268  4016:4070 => 0.96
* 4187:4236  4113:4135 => 0.87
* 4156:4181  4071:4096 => 0.93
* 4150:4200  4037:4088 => 0.97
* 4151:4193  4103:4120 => 0.88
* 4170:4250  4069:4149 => 0.90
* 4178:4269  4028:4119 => 0.91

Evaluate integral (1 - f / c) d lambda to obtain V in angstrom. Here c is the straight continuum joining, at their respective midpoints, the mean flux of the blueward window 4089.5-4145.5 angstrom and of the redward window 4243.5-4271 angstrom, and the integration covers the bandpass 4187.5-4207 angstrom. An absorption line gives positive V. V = 1.63 angstrom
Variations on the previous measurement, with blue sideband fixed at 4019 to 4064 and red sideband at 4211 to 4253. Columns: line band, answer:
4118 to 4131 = -1.3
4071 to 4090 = -1.1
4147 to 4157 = -0.2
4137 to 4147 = -0.2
